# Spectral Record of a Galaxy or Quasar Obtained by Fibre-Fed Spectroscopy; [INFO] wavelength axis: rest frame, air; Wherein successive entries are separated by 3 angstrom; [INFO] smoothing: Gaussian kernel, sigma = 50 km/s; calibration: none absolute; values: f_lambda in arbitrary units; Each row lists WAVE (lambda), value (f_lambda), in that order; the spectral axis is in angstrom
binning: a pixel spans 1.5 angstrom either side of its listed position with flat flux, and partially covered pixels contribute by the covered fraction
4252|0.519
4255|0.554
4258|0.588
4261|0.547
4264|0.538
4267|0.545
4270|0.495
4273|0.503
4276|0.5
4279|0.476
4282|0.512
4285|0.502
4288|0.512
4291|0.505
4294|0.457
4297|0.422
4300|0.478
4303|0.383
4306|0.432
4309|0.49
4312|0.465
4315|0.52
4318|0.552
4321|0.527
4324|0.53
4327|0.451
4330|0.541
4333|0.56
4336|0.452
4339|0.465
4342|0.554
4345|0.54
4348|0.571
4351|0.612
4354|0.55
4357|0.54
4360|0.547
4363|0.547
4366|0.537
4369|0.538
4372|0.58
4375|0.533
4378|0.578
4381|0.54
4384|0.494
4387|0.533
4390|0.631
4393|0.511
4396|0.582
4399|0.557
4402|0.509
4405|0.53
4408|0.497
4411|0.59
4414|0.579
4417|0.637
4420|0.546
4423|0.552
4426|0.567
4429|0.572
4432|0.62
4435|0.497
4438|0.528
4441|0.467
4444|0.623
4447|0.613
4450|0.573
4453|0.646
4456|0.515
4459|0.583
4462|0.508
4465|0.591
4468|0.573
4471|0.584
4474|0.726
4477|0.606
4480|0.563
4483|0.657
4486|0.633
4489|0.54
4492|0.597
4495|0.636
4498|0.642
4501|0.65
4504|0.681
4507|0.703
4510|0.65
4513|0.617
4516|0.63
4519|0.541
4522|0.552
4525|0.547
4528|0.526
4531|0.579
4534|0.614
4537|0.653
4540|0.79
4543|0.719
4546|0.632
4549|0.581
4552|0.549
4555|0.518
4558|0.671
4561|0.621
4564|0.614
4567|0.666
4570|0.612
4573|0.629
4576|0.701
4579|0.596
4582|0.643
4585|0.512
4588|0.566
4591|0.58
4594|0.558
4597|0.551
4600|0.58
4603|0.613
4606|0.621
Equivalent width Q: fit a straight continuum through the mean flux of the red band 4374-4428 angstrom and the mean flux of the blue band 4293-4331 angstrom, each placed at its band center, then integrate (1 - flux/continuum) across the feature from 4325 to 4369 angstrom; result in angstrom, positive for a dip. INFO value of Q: -2.1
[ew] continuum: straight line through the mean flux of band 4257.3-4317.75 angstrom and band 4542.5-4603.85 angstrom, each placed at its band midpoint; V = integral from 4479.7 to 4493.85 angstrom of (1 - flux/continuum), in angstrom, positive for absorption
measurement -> -0.8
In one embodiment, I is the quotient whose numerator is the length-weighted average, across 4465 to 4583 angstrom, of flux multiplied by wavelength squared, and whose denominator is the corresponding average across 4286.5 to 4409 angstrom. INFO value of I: 1.3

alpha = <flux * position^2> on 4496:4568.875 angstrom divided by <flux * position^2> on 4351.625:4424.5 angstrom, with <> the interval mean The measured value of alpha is 1.20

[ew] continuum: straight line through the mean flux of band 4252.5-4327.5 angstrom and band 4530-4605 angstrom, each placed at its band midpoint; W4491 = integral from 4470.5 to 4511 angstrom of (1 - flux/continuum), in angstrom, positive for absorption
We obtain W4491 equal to -3.6 angstrom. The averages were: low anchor 0.5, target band 0.634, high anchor 0.614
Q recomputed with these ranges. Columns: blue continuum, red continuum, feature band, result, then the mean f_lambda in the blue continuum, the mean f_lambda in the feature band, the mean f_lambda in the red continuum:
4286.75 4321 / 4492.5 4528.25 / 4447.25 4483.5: -0.4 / 0.476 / 0.593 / 0.617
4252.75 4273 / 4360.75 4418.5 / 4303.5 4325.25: 2.0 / 0.54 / 0.496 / 0.553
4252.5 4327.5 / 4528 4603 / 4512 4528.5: 0.7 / 0.5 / 0.57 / 0.612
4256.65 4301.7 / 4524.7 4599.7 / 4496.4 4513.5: -2.1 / 0.505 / 0.659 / 0.61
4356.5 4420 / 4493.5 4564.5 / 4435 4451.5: 0.7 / 0.552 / 0.555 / 0.622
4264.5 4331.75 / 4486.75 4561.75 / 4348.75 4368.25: -1.1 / 0.492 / 0.555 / 0.618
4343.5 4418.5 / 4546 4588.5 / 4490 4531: -1.4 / 0.555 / 0.611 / 0.608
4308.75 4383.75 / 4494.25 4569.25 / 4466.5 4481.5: -0.4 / 0.533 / 0.61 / 0.623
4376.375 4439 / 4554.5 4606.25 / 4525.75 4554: -1.4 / 0.555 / 0.623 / 0.604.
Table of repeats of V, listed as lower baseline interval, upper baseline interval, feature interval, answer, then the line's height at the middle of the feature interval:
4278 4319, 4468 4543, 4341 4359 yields -1.6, 0.514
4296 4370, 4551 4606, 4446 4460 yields -0.8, 0.555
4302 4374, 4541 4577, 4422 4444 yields 0.7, 0.567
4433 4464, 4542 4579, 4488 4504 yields -1.0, 0.585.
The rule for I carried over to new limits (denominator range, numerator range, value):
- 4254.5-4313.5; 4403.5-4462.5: 1.22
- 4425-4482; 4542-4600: 1.10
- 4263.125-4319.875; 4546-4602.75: 1.39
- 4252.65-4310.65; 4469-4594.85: 1.39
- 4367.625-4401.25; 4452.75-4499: 1.13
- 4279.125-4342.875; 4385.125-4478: 1.23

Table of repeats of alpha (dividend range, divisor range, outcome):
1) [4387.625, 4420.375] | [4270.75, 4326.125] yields 1.21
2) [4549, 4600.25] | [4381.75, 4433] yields 1.15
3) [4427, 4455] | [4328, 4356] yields 1.11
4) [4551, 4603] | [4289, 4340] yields 1.39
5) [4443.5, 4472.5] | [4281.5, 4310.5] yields 1.33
